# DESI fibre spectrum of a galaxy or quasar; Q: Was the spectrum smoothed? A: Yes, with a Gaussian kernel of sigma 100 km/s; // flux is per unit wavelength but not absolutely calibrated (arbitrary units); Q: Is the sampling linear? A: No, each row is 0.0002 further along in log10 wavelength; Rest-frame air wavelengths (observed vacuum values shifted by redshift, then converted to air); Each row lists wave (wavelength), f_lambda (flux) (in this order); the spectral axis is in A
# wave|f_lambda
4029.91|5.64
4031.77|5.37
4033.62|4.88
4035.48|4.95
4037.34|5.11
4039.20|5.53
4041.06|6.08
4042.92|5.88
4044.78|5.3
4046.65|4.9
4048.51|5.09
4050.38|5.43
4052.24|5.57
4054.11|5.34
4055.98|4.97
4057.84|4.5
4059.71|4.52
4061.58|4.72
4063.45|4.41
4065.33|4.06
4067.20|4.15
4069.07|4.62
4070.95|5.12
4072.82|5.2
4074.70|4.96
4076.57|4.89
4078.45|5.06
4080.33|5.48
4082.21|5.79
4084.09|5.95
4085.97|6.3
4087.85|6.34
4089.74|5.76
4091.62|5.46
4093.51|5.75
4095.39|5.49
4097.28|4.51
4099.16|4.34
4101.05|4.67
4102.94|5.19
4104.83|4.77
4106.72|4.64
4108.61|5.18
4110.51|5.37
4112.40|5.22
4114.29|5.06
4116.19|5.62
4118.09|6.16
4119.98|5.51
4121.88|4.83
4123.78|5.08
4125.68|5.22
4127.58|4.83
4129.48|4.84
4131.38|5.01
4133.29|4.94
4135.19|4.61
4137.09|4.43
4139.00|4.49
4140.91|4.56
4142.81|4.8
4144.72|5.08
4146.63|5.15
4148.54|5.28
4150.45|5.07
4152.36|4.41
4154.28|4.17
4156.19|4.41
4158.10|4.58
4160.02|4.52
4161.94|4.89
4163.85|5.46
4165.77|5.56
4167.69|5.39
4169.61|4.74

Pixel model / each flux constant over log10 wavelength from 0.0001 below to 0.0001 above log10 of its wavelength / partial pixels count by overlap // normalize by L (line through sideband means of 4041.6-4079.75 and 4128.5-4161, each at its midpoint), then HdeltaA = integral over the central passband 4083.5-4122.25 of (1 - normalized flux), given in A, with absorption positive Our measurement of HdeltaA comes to -4.0 A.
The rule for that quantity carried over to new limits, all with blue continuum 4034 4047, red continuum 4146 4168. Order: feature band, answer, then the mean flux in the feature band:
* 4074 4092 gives -1.4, 5.61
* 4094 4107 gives 0.7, 4.85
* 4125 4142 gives 0.8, 4.76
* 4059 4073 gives 1.9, 4.57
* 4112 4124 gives -0.8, 5.38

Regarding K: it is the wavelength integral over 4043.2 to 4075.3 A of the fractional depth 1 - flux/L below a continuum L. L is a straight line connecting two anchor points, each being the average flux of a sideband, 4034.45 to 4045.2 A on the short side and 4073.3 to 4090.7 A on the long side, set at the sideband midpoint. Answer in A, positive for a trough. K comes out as 3.7 A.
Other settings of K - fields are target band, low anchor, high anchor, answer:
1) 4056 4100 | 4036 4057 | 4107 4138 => 1.3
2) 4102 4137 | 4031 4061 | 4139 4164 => -1.4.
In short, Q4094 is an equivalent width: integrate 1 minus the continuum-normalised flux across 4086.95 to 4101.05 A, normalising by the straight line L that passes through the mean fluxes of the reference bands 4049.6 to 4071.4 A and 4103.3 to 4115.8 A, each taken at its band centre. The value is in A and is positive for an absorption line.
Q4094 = -1.0 A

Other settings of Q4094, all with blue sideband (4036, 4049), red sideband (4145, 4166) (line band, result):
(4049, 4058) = 0.2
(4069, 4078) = 0.4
